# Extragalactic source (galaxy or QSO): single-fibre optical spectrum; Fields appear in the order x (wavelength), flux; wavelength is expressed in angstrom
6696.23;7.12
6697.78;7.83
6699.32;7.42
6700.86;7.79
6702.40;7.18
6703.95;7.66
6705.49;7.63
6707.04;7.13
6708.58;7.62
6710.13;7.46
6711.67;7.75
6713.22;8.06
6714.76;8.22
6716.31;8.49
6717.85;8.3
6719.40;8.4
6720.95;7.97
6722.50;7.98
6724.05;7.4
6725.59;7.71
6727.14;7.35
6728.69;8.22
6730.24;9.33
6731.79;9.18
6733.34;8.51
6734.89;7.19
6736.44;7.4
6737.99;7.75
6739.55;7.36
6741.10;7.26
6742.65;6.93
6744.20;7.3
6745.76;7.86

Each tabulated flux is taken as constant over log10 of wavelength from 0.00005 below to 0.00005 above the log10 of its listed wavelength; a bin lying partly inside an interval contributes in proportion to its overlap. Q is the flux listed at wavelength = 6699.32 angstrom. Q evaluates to 7.42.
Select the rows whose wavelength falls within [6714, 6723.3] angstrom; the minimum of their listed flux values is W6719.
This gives 7.97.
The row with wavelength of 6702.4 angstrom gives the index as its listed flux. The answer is 7.18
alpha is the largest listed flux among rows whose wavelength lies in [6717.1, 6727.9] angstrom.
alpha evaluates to 8.4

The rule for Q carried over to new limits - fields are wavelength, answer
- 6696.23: 7.12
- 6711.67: 7.75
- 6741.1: 7.26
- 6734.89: 7.19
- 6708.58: 7.62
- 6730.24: 9.33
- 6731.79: 9.18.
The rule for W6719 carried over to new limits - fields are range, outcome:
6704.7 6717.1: 7.13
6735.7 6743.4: 6.93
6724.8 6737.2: 7.19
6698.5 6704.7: 7.18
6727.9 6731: 8.22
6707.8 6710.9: 7.46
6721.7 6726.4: 7.4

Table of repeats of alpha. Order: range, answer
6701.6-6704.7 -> 7.66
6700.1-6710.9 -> 7.79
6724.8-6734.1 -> 9.33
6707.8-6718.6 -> 8.49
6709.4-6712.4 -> 7.75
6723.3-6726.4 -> 7.71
